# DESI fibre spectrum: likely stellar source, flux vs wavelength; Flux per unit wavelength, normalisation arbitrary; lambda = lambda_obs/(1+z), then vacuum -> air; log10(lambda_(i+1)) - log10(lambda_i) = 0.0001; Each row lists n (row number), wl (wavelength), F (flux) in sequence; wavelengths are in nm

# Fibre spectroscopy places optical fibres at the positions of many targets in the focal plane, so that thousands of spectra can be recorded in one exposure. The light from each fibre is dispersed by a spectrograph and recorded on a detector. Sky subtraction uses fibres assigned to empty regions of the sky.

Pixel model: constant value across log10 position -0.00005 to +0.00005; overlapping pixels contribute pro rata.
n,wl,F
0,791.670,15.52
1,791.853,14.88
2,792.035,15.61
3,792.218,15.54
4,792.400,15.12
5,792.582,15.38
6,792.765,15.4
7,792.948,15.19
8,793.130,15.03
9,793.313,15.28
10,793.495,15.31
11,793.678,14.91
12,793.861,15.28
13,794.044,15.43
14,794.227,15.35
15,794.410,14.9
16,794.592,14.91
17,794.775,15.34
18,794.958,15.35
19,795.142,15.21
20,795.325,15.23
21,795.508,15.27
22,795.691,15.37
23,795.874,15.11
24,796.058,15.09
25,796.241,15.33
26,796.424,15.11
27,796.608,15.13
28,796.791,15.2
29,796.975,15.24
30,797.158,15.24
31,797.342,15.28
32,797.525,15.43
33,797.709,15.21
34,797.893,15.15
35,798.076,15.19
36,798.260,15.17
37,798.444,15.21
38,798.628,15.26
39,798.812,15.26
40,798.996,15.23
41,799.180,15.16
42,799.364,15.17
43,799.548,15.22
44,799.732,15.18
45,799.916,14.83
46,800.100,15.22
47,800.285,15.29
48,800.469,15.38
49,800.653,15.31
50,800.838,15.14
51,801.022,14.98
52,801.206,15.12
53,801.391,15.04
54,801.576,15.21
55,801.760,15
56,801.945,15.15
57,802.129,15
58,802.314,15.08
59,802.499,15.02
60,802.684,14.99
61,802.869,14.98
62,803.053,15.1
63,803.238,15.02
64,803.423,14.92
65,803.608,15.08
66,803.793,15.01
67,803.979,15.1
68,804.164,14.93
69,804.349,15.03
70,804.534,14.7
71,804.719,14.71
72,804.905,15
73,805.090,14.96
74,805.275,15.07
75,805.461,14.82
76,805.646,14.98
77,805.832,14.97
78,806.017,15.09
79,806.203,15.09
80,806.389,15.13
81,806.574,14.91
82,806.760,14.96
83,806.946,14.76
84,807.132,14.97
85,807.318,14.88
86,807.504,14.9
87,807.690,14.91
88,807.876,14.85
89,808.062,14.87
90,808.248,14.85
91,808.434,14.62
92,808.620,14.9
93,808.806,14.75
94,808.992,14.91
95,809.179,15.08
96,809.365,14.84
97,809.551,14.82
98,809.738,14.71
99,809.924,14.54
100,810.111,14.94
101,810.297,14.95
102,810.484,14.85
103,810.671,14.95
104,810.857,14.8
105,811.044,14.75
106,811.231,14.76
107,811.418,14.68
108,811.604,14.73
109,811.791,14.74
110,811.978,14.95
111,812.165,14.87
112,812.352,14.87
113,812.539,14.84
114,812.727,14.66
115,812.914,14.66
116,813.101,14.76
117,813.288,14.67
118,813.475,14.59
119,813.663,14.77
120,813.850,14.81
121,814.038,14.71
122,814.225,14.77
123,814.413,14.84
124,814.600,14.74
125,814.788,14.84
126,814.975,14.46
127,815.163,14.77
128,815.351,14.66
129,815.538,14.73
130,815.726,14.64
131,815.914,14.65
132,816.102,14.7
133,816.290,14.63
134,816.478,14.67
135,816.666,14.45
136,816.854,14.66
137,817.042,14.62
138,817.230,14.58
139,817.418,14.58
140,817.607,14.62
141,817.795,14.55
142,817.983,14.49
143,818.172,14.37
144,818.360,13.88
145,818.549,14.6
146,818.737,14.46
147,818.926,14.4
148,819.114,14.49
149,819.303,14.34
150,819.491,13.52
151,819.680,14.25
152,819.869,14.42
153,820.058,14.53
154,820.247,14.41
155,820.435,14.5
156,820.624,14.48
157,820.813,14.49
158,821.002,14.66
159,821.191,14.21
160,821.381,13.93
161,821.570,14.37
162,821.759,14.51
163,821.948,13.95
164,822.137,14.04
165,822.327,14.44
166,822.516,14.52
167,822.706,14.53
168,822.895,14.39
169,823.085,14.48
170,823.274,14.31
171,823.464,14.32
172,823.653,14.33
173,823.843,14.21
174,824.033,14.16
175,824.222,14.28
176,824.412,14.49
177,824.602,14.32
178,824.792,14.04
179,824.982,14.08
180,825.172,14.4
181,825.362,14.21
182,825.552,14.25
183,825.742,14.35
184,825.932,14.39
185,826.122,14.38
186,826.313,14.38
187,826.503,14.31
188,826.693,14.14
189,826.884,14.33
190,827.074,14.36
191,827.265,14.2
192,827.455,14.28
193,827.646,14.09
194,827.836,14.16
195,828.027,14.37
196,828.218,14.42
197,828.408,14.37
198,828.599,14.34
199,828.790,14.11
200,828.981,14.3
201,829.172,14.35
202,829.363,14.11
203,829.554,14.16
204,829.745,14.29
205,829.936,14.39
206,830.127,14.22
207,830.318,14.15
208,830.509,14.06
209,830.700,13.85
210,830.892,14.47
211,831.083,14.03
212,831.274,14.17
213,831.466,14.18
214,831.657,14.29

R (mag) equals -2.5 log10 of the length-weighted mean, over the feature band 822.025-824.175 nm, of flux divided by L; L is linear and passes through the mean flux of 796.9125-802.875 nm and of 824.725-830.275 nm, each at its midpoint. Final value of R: 0.01 mag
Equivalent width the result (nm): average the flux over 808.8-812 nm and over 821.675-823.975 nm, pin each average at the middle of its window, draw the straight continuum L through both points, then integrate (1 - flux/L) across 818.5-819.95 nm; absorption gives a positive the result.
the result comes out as 0.02 nm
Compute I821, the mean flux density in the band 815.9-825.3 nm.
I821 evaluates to 14.4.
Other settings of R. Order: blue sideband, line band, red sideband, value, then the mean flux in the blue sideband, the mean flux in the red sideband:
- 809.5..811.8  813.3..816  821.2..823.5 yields -0.01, 14.8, 14.3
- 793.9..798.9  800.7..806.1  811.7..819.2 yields 0.00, 15.2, 14.6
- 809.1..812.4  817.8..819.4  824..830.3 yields 0.01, 14.8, 14.3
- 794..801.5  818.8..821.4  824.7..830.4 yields 0.01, 15.2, 14.3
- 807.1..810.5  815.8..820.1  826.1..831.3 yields 0.01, 14.8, 14.2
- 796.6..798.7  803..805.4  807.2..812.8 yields 0.00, 15.2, 14.8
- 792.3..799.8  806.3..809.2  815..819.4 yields 0.00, 15.2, 14.5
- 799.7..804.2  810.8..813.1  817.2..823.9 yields -0.01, 15.1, 14.4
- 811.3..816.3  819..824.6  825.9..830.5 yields 0.01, 14.7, 14.3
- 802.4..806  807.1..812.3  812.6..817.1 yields 0.00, 15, 14.7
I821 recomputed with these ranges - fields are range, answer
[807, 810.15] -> 14.8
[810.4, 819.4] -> 14.7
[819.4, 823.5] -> 14.3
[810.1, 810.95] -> 14.9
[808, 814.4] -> 14.8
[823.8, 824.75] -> 14.3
